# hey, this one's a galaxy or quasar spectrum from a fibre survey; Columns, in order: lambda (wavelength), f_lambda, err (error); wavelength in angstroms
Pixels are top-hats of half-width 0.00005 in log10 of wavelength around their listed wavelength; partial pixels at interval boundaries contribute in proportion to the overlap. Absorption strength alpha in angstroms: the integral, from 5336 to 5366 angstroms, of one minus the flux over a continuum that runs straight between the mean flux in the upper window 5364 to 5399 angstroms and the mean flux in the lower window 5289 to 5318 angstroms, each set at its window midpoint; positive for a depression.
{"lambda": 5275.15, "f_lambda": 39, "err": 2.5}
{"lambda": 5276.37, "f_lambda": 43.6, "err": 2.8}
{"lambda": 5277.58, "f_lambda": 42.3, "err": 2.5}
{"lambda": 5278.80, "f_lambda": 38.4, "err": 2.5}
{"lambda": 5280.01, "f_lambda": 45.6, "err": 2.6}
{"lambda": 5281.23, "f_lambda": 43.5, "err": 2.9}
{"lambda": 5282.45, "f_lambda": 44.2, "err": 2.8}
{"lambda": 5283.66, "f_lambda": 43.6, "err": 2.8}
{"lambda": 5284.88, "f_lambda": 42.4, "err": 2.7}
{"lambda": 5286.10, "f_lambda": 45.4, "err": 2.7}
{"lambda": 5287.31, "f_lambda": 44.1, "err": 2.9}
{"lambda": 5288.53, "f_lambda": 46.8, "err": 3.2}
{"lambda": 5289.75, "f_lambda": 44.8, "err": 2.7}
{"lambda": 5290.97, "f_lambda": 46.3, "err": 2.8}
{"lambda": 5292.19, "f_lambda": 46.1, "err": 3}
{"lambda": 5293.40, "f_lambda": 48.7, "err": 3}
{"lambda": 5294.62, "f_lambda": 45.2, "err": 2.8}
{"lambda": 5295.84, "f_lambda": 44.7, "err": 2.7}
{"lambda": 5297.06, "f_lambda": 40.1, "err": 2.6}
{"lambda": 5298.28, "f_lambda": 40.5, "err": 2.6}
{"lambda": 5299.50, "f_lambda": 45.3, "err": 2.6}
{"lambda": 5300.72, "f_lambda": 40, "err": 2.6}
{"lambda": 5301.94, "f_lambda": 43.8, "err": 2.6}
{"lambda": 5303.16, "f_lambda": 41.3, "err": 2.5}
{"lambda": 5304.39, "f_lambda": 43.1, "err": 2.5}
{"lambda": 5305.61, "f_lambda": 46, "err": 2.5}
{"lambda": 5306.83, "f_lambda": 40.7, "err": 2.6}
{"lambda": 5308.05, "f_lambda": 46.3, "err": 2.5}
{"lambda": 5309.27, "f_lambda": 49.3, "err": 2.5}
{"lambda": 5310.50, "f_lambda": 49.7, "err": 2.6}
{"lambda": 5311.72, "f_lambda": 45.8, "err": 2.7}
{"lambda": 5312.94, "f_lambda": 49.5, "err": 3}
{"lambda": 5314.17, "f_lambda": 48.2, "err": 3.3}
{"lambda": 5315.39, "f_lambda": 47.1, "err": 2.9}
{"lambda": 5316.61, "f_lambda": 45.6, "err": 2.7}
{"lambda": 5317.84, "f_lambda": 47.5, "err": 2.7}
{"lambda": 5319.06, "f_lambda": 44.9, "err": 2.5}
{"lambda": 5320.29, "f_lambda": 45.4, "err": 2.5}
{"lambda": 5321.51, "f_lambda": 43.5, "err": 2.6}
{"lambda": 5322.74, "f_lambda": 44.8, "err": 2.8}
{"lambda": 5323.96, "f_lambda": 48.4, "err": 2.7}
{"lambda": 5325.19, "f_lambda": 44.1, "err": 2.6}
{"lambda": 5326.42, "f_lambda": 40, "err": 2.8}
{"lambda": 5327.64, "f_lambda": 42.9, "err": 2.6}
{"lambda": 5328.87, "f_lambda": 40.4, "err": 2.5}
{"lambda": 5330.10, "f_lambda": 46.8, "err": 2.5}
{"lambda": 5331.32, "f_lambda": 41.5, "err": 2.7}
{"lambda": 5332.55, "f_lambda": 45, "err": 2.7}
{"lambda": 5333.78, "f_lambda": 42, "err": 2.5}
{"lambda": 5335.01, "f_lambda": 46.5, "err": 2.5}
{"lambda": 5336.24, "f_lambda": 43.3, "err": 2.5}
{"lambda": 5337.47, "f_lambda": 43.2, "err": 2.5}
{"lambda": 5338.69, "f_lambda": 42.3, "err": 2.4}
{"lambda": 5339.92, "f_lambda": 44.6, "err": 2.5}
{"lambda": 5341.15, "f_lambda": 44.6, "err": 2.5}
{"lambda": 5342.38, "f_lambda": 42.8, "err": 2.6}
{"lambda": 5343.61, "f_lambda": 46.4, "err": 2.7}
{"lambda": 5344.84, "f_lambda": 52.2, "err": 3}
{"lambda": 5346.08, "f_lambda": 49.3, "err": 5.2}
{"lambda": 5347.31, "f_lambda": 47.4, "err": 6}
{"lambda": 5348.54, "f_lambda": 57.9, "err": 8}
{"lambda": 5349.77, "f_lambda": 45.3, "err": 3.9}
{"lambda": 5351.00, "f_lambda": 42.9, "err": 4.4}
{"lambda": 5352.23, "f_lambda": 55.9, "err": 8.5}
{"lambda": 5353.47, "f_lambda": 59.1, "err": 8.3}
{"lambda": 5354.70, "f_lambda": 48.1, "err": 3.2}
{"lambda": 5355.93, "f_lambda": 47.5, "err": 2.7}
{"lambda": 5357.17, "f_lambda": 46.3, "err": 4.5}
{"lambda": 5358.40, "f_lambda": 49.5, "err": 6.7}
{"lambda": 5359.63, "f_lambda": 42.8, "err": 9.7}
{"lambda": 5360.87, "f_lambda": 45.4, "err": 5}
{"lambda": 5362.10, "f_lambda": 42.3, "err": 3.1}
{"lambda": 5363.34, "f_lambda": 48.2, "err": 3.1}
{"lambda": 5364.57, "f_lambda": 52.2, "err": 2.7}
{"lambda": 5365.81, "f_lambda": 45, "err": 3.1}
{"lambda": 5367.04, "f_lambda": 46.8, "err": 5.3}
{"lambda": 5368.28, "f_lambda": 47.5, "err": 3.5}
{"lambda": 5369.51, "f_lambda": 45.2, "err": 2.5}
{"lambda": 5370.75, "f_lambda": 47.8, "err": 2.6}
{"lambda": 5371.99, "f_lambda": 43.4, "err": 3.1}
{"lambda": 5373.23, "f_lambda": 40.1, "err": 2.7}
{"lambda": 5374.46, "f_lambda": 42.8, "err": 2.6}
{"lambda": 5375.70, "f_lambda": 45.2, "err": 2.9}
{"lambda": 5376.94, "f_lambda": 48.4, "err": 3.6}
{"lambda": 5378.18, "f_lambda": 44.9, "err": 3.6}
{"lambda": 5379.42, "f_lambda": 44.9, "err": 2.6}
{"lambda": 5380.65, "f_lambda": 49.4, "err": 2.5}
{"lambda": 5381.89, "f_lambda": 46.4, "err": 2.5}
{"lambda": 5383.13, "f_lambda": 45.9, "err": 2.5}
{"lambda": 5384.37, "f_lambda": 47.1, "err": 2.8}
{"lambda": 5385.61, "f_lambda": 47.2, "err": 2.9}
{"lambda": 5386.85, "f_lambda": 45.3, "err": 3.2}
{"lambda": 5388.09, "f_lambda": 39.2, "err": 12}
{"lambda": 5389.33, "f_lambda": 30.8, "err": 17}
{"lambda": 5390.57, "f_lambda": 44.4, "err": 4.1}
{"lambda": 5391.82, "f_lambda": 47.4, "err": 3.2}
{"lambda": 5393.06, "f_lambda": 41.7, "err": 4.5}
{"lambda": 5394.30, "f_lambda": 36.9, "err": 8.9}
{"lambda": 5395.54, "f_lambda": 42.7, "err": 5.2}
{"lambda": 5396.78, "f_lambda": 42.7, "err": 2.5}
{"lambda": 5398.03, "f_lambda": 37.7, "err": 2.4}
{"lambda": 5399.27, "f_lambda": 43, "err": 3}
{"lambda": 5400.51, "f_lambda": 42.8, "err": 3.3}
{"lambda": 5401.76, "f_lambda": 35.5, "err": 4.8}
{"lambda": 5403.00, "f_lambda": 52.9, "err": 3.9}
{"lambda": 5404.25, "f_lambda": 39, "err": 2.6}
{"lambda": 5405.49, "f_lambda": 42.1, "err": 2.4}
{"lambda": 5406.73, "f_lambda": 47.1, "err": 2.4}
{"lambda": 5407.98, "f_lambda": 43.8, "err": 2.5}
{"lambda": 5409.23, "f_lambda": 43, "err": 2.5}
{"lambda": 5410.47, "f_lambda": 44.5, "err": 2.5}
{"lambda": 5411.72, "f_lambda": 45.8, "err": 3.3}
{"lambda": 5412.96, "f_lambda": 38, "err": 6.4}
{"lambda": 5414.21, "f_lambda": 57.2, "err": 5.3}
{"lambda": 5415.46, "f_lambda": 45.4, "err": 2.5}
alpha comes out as -1.93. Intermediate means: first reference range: 45.2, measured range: 47.5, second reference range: 44.2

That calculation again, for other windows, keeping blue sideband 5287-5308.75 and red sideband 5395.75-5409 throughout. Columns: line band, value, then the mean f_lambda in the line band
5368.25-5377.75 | -0.4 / 44.9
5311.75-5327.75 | -0.7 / 45.6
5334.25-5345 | -0.3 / 44.8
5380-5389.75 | -0.3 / 44.2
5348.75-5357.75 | -1.3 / 49.7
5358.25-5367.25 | -0.7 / 46.4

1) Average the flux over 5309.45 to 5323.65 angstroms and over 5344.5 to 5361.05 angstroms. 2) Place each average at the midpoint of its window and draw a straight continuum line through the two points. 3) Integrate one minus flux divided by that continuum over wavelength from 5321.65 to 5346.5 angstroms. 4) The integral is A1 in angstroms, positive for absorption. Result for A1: 1.8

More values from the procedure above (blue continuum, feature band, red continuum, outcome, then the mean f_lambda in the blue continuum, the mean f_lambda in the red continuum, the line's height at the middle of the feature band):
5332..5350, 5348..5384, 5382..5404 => -2.15 angstroms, 46.2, 42.6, 44.5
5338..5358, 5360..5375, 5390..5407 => 0.17 angstroms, 48.3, 42.5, 46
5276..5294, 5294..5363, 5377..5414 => -2.55 angstroms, 44.4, 43.4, 44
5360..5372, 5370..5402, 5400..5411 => 1.14 angstroms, 46.4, 43.4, 44.9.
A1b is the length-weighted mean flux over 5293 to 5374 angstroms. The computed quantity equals 45.7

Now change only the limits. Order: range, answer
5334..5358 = 47.6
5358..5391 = 45.1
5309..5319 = 47.6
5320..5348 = 44.7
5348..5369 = 48.4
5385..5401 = 41.7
